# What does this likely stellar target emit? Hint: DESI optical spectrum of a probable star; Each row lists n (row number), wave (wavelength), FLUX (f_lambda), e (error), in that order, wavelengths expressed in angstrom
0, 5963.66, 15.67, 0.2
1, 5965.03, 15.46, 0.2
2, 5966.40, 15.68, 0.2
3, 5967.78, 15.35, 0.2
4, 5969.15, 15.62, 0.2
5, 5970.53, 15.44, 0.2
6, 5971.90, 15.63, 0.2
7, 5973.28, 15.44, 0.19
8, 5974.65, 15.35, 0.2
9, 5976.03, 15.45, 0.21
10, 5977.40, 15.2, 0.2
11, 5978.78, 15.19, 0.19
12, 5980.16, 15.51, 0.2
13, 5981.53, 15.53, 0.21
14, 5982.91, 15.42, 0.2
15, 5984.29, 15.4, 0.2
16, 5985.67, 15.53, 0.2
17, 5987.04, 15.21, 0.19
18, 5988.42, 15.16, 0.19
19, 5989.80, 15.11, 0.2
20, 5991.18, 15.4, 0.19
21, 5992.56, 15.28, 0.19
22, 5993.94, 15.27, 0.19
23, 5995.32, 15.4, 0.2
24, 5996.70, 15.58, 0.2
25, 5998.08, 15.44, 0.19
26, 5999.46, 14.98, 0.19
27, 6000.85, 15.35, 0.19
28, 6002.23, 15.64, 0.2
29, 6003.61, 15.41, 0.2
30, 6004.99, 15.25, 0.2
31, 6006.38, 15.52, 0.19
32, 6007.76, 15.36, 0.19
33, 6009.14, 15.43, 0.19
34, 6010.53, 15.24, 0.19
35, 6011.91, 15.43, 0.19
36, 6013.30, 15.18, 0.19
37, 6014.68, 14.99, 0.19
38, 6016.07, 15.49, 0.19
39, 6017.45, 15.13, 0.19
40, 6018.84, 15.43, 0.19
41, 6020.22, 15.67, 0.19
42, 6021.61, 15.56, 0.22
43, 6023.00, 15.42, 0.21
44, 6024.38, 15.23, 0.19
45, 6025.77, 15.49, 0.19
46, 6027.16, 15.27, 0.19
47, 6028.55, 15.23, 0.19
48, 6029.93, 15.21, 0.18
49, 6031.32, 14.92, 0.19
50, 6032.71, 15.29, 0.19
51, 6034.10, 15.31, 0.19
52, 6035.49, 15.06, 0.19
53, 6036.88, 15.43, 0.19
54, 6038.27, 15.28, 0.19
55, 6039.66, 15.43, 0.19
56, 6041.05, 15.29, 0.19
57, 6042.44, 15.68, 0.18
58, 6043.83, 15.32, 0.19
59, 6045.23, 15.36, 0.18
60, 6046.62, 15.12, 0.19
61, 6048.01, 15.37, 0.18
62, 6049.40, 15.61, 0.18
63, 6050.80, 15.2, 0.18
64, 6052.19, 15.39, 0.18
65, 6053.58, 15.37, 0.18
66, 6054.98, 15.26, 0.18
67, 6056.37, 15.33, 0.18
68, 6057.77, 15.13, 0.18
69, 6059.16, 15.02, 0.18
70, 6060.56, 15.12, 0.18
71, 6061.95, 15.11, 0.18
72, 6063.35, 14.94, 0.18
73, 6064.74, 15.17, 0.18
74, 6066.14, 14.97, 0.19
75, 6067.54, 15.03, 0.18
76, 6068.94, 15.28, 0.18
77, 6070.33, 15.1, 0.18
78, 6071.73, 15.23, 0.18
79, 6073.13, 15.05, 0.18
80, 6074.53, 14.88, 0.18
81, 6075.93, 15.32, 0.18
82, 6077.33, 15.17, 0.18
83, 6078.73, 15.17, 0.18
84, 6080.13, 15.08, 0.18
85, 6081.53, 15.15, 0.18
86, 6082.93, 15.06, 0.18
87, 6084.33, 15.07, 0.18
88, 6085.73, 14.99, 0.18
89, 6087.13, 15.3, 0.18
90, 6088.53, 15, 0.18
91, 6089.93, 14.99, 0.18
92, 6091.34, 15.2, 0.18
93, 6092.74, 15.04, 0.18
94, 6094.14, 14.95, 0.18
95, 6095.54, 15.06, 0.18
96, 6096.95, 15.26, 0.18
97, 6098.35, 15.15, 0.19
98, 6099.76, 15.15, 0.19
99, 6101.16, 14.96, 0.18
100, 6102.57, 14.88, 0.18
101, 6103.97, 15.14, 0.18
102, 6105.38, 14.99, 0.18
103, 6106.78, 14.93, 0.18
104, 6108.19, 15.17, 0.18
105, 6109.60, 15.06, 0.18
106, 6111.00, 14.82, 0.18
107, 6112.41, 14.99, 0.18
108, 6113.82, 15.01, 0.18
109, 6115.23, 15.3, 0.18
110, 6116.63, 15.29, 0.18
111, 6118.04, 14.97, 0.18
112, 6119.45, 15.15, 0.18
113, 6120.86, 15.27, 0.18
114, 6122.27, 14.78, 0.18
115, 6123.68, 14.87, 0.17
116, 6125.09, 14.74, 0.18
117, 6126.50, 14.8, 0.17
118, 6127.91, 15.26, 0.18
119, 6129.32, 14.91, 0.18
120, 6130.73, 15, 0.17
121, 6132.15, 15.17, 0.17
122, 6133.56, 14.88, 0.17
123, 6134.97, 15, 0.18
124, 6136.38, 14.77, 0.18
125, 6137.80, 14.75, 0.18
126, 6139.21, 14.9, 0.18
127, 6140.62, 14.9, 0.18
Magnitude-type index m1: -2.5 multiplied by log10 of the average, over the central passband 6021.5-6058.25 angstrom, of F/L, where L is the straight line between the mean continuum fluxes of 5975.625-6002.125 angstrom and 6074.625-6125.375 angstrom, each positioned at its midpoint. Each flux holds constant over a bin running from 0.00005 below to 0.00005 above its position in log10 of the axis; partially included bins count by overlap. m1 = -0.01 mag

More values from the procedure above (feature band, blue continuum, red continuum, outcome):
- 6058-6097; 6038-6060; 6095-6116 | 0.007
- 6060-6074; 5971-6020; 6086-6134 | 0.005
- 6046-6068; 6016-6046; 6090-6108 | 0.002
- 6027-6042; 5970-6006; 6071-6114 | -0.002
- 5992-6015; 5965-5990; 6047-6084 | 0.000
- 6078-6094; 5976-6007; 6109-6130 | 0.001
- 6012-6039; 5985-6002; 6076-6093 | -0.004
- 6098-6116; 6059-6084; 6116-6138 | -0.002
